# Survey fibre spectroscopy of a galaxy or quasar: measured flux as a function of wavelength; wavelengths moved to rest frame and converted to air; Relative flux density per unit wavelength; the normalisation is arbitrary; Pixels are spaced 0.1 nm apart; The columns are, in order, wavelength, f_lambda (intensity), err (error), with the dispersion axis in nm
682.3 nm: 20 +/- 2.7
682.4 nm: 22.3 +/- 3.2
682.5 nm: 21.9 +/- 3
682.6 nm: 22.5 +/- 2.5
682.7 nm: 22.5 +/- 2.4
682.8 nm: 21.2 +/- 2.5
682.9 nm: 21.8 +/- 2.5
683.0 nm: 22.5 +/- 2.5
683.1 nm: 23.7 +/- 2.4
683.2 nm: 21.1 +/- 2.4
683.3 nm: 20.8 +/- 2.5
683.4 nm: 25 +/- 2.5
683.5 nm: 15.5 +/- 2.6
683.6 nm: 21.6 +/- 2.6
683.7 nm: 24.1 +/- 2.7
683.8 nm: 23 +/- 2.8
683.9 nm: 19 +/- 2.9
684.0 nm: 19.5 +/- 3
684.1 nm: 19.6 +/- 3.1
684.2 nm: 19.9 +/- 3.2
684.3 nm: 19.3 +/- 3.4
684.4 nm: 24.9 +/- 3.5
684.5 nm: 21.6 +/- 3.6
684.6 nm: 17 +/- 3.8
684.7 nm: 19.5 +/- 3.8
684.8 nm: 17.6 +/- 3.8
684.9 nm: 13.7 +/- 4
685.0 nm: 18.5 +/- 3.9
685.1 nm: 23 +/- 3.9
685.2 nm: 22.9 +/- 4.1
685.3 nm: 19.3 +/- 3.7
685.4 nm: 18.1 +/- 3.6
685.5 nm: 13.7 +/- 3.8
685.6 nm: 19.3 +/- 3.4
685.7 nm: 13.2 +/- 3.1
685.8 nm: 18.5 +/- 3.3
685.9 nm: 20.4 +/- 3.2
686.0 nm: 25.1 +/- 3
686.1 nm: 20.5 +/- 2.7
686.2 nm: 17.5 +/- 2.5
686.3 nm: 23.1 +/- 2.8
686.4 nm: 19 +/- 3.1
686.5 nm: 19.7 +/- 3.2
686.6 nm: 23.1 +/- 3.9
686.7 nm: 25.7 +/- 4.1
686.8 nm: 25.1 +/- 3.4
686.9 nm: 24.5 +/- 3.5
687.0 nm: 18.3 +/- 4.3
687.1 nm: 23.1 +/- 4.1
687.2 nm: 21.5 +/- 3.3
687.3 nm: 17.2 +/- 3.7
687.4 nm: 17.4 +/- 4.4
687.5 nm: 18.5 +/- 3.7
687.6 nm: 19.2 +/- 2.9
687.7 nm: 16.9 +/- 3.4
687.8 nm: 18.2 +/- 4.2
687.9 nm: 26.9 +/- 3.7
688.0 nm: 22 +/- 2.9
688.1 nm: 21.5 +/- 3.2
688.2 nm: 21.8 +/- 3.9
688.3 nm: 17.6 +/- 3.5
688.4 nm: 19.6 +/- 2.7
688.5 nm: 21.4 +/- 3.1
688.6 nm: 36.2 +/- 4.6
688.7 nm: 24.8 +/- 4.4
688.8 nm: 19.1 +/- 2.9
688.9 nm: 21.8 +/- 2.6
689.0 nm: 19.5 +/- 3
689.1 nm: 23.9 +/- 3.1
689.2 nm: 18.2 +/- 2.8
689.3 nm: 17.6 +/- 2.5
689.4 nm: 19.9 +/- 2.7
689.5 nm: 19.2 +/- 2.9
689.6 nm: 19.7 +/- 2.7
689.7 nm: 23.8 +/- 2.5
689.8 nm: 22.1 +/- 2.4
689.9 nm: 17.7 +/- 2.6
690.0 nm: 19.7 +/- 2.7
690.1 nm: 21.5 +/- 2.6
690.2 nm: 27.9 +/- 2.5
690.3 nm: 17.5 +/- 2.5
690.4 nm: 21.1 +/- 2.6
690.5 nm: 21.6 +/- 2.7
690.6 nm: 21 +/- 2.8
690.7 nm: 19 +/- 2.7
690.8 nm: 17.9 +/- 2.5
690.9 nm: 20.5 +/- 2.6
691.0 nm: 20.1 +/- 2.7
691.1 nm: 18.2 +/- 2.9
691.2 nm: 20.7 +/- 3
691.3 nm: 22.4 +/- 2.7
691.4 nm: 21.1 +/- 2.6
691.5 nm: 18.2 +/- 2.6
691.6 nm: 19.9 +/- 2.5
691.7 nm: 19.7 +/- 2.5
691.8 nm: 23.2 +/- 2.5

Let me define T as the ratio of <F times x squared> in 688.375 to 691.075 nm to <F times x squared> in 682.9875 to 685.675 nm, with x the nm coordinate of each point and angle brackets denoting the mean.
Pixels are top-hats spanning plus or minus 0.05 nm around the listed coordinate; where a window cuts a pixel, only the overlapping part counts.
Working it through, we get 1.1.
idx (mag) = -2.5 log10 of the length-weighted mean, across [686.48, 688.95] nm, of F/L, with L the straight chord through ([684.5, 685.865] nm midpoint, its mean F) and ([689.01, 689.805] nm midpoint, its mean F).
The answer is -0.11 mag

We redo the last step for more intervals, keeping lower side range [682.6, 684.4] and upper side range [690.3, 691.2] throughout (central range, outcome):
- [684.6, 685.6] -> 0.14 mag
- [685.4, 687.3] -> 0.01 mag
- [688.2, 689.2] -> -0.11 mag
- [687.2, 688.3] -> 0.03 mag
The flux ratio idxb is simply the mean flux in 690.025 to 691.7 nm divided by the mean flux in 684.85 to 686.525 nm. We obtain 1.1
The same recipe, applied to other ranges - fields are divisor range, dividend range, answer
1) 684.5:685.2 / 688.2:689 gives 1.20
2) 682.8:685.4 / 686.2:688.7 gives 1.05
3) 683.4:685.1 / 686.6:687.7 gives 1.05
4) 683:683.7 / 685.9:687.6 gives 0.98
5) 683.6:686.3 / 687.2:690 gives 1.06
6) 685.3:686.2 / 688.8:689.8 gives 1.10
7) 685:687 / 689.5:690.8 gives 1.02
